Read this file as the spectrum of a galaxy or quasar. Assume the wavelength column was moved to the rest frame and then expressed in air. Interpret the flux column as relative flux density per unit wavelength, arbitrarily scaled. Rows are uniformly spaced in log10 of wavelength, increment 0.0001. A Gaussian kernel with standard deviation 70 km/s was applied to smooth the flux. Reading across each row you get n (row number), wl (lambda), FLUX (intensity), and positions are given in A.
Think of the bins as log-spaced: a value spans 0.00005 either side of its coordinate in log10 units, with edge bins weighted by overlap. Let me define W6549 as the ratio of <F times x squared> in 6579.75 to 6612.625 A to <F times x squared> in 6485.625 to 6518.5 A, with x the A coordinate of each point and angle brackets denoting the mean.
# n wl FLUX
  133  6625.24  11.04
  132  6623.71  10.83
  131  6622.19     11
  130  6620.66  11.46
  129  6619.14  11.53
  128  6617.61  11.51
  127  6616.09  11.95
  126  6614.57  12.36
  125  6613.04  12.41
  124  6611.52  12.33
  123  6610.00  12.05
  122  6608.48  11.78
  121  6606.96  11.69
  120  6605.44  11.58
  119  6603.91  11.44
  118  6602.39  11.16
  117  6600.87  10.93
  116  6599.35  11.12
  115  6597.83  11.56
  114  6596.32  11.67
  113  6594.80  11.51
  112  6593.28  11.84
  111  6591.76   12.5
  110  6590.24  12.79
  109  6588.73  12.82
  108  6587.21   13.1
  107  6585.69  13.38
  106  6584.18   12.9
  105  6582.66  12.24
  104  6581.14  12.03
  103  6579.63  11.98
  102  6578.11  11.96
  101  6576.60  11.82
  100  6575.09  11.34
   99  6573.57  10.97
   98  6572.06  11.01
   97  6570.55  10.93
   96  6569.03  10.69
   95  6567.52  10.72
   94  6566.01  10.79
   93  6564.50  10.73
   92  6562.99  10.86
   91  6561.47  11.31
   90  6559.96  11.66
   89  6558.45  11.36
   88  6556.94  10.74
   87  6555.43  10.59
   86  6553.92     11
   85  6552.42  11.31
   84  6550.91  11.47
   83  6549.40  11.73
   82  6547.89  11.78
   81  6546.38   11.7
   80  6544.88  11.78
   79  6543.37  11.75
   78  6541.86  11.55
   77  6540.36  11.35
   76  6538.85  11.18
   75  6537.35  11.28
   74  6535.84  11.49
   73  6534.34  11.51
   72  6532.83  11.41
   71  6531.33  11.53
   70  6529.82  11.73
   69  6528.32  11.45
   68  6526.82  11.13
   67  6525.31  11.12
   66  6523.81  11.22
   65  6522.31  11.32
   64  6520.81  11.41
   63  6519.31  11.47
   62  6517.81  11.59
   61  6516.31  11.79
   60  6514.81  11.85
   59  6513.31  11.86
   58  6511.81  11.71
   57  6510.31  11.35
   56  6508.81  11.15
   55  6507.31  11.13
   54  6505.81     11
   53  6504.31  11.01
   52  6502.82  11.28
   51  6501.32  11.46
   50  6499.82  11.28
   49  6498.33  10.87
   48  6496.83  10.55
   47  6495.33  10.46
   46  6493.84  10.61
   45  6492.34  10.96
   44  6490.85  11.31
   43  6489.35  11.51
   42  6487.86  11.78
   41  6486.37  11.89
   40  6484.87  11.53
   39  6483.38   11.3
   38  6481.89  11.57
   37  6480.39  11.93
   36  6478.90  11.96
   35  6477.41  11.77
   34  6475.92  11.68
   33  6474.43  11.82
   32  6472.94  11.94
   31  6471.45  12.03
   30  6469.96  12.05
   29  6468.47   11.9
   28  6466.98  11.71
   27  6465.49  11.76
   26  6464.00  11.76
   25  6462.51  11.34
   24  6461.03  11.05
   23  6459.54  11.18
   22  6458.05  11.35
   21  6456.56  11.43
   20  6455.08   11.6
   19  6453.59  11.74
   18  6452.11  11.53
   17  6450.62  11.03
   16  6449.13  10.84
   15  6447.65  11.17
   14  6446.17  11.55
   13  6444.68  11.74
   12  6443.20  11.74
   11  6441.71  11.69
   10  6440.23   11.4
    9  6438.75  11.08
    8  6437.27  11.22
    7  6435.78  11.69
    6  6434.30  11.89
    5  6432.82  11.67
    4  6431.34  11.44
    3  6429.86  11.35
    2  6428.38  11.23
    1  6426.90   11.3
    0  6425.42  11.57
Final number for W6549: 1.1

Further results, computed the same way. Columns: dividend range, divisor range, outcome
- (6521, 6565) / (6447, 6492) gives 1.00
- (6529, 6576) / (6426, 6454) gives 1.02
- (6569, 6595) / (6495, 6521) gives 1.09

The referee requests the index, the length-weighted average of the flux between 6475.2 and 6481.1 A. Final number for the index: 11.8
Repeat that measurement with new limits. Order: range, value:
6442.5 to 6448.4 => 11.6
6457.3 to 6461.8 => 11.2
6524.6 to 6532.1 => 11.4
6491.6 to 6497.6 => 10.6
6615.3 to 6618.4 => 11.7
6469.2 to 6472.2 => 12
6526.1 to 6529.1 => 11.3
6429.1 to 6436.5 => 11.6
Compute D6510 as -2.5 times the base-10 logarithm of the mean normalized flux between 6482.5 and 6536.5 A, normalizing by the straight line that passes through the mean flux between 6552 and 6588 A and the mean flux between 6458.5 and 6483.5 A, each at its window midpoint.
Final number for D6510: 0.03 mag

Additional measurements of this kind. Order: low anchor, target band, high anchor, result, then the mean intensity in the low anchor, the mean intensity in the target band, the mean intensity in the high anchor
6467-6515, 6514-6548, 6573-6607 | 0.01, 11.5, 11.5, 11.9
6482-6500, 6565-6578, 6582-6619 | 0.07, 11.2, 11.1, 12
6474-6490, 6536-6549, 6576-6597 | 0.05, 11.7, 11.5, 12.3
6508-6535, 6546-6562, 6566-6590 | 0.03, 11.5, 11.3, 11.8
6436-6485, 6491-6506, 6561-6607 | 0.06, 11.6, 11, 11.7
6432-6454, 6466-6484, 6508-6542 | -0.03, 11.5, 11.8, 11.5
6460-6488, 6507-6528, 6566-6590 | 0.03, 11.7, 11.4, 11.8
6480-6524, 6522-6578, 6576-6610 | 0.04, 11.3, 11.3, 12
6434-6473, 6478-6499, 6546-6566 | 0.01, 11.5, 11.3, 11.2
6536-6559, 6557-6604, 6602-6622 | -0.01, 11.4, 11.6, 11.8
